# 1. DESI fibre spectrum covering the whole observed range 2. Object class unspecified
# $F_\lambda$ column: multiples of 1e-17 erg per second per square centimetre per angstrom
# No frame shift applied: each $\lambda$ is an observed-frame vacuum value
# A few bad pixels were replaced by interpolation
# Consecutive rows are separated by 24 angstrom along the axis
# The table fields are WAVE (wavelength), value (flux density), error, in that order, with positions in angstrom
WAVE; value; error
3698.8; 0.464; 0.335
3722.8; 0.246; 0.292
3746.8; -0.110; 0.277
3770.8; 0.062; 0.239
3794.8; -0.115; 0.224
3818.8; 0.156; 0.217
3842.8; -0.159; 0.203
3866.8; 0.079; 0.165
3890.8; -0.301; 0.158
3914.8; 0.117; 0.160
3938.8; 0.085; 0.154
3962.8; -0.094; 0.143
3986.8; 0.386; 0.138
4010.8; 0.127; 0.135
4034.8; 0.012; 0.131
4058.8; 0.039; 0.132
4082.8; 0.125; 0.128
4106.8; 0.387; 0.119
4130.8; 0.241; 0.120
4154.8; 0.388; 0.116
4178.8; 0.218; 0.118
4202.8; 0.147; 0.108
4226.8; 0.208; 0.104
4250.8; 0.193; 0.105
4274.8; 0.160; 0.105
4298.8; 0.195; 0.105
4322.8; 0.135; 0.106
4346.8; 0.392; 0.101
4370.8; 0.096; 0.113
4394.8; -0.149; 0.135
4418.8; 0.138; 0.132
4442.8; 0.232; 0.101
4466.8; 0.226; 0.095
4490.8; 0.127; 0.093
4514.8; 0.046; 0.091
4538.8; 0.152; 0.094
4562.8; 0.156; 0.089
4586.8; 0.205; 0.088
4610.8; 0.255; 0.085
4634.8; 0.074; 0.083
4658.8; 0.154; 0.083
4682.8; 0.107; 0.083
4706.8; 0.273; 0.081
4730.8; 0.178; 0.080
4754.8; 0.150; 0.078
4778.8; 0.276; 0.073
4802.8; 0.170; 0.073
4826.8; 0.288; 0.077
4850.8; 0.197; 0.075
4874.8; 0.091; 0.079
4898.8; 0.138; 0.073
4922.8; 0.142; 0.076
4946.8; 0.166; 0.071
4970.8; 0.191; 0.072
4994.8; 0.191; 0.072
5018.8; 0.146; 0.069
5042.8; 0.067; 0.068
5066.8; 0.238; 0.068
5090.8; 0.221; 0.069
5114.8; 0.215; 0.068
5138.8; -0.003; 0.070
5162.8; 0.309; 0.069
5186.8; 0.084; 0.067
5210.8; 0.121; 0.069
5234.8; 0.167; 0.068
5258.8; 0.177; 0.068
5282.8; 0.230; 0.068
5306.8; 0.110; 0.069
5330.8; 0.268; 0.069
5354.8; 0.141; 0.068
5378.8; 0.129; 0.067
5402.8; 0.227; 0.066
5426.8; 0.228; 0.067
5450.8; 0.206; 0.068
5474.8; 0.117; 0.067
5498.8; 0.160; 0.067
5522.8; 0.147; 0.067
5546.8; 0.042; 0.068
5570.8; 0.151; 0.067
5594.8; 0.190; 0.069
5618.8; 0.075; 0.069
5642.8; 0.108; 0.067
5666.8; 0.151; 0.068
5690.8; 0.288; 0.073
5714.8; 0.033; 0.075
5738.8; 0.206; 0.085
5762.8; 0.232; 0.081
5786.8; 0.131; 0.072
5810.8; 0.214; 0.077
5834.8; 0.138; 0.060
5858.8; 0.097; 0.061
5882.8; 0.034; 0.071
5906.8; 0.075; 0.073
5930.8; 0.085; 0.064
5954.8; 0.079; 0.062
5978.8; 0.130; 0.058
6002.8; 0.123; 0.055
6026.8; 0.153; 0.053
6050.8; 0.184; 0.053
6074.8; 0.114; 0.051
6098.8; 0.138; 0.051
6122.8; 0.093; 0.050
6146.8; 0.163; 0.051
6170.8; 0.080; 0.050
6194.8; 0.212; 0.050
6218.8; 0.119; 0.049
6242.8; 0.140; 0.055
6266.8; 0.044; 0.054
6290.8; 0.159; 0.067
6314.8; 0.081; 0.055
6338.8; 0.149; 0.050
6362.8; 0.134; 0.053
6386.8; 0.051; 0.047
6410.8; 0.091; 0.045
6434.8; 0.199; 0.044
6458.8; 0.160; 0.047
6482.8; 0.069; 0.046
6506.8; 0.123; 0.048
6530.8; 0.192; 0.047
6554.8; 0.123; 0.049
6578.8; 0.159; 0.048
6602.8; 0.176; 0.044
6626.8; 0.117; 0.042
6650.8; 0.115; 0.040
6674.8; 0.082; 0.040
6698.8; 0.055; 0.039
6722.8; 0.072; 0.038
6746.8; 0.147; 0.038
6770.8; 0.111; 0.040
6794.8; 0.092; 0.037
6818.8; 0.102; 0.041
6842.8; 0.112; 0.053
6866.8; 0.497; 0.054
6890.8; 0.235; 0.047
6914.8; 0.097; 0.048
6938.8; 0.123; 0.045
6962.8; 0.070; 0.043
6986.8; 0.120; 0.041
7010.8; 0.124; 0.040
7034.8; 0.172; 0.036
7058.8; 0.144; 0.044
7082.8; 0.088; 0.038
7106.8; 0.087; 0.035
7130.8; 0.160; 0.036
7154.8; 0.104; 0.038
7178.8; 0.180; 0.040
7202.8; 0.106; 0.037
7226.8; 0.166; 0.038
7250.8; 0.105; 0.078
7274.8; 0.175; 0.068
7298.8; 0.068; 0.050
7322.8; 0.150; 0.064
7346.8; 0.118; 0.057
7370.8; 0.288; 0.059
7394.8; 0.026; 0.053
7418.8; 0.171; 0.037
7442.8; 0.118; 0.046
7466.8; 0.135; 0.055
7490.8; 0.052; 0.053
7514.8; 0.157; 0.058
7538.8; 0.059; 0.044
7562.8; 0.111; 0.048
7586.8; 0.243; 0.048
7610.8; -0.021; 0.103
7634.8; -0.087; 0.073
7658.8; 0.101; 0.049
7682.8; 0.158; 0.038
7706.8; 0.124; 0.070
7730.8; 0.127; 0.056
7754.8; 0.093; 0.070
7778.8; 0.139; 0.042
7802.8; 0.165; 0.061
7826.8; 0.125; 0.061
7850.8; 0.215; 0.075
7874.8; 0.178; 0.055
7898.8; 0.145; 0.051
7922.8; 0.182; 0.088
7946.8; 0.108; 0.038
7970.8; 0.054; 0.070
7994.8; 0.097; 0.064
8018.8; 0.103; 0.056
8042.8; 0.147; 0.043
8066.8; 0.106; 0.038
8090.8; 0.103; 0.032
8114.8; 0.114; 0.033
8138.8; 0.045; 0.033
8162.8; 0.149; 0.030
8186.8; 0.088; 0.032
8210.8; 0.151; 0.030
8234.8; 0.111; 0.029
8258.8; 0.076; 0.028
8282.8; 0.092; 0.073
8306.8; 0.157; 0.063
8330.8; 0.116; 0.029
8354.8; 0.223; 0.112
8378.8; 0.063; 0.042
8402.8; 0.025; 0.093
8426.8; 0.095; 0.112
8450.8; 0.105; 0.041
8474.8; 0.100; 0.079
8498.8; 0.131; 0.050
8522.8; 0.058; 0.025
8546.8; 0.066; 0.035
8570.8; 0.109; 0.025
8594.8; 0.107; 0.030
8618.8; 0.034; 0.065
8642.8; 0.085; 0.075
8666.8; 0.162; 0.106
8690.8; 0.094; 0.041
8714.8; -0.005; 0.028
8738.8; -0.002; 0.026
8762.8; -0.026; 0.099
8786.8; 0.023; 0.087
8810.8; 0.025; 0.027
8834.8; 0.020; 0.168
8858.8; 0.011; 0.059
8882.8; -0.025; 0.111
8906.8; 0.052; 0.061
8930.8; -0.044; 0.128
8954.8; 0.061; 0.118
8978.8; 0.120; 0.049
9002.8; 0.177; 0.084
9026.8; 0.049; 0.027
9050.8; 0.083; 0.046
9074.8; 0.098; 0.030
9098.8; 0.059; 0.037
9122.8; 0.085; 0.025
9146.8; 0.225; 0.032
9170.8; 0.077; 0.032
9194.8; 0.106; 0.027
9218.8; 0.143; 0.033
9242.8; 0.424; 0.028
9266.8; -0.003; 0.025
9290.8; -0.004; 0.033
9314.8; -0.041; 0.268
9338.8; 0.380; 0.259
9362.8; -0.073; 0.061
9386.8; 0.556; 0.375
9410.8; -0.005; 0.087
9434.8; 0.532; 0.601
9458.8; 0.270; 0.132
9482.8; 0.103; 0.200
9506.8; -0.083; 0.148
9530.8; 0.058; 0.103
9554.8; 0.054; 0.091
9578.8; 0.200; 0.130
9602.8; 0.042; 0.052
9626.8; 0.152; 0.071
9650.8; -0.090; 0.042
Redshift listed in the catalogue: 0.844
